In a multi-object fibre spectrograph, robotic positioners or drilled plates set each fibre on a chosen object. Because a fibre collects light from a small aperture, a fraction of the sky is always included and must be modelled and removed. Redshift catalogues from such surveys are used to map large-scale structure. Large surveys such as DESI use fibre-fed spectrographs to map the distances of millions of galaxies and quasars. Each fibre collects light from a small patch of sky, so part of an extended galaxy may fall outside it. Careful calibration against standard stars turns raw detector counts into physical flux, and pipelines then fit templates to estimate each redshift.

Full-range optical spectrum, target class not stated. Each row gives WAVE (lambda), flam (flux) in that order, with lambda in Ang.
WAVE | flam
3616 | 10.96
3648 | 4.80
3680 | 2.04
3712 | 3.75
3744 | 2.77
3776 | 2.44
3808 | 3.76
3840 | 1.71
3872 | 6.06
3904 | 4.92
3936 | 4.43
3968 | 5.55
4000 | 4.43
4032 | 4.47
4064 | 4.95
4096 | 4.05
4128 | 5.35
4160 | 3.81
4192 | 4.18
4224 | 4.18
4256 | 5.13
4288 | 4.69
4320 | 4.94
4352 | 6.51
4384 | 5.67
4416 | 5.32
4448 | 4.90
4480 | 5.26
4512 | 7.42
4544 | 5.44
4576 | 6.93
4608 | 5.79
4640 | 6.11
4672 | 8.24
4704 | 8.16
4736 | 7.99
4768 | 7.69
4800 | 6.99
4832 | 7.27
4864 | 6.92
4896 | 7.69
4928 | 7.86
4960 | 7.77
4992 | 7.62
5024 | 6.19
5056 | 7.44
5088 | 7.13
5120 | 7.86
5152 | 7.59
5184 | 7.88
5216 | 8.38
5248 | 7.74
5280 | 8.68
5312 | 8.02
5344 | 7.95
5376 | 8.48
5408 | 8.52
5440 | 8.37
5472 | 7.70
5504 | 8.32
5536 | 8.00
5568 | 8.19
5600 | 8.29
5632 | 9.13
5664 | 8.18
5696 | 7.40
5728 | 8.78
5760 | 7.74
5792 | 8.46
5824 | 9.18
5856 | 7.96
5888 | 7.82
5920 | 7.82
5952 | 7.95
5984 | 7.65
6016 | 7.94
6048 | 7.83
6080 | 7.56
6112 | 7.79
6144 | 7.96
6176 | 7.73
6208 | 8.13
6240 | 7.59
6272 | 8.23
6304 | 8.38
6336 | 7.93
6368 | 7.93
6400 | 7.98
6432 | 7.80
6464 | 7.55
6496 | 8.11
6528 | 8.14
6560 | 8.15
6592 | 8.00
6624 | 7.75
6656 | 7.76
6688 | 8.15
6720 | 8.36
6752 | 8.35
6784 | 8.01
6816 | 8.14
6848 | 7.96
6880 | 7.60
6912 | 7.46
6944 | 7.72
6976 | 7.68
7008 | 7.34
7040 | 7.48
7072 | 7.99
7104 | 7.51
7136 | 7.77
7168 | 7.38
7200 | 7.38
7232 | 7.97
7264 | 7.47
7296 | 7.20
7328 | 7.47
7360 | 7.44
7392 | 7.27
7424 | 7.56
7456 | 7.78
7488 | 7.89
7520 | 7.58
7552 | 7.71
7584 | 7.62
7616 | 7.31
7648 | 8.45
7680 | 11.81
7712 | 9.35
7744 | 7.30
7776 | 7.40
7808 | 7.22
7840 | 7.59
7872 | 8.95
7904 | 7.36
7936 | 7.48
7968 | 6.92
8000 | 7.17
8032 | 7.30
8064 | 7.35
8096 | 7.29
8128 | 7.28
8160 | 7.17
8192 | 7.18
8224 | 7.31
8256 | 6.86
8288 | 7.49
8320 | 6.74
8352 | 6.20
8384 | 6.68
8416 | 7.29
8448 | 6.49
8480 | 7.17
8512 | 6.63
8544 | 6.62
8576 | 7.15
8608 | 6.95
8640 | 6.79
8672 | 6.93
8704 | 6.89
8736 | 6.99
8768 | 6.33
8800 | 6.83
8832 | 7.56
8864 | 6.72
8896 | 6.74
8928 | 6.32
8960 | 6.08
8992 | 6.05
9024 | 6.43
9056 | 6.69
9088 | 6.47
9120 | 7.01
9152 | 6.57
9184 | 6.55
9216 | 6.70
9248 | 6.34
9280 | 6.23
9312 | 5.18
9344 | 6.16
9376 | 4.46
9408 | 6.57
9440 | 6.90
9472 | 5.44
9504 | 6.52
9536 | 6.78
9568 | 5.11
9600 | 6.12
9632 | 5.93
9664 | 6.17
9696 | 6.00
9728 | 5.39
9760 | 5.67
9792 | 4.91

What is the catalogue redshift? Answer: 0.17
